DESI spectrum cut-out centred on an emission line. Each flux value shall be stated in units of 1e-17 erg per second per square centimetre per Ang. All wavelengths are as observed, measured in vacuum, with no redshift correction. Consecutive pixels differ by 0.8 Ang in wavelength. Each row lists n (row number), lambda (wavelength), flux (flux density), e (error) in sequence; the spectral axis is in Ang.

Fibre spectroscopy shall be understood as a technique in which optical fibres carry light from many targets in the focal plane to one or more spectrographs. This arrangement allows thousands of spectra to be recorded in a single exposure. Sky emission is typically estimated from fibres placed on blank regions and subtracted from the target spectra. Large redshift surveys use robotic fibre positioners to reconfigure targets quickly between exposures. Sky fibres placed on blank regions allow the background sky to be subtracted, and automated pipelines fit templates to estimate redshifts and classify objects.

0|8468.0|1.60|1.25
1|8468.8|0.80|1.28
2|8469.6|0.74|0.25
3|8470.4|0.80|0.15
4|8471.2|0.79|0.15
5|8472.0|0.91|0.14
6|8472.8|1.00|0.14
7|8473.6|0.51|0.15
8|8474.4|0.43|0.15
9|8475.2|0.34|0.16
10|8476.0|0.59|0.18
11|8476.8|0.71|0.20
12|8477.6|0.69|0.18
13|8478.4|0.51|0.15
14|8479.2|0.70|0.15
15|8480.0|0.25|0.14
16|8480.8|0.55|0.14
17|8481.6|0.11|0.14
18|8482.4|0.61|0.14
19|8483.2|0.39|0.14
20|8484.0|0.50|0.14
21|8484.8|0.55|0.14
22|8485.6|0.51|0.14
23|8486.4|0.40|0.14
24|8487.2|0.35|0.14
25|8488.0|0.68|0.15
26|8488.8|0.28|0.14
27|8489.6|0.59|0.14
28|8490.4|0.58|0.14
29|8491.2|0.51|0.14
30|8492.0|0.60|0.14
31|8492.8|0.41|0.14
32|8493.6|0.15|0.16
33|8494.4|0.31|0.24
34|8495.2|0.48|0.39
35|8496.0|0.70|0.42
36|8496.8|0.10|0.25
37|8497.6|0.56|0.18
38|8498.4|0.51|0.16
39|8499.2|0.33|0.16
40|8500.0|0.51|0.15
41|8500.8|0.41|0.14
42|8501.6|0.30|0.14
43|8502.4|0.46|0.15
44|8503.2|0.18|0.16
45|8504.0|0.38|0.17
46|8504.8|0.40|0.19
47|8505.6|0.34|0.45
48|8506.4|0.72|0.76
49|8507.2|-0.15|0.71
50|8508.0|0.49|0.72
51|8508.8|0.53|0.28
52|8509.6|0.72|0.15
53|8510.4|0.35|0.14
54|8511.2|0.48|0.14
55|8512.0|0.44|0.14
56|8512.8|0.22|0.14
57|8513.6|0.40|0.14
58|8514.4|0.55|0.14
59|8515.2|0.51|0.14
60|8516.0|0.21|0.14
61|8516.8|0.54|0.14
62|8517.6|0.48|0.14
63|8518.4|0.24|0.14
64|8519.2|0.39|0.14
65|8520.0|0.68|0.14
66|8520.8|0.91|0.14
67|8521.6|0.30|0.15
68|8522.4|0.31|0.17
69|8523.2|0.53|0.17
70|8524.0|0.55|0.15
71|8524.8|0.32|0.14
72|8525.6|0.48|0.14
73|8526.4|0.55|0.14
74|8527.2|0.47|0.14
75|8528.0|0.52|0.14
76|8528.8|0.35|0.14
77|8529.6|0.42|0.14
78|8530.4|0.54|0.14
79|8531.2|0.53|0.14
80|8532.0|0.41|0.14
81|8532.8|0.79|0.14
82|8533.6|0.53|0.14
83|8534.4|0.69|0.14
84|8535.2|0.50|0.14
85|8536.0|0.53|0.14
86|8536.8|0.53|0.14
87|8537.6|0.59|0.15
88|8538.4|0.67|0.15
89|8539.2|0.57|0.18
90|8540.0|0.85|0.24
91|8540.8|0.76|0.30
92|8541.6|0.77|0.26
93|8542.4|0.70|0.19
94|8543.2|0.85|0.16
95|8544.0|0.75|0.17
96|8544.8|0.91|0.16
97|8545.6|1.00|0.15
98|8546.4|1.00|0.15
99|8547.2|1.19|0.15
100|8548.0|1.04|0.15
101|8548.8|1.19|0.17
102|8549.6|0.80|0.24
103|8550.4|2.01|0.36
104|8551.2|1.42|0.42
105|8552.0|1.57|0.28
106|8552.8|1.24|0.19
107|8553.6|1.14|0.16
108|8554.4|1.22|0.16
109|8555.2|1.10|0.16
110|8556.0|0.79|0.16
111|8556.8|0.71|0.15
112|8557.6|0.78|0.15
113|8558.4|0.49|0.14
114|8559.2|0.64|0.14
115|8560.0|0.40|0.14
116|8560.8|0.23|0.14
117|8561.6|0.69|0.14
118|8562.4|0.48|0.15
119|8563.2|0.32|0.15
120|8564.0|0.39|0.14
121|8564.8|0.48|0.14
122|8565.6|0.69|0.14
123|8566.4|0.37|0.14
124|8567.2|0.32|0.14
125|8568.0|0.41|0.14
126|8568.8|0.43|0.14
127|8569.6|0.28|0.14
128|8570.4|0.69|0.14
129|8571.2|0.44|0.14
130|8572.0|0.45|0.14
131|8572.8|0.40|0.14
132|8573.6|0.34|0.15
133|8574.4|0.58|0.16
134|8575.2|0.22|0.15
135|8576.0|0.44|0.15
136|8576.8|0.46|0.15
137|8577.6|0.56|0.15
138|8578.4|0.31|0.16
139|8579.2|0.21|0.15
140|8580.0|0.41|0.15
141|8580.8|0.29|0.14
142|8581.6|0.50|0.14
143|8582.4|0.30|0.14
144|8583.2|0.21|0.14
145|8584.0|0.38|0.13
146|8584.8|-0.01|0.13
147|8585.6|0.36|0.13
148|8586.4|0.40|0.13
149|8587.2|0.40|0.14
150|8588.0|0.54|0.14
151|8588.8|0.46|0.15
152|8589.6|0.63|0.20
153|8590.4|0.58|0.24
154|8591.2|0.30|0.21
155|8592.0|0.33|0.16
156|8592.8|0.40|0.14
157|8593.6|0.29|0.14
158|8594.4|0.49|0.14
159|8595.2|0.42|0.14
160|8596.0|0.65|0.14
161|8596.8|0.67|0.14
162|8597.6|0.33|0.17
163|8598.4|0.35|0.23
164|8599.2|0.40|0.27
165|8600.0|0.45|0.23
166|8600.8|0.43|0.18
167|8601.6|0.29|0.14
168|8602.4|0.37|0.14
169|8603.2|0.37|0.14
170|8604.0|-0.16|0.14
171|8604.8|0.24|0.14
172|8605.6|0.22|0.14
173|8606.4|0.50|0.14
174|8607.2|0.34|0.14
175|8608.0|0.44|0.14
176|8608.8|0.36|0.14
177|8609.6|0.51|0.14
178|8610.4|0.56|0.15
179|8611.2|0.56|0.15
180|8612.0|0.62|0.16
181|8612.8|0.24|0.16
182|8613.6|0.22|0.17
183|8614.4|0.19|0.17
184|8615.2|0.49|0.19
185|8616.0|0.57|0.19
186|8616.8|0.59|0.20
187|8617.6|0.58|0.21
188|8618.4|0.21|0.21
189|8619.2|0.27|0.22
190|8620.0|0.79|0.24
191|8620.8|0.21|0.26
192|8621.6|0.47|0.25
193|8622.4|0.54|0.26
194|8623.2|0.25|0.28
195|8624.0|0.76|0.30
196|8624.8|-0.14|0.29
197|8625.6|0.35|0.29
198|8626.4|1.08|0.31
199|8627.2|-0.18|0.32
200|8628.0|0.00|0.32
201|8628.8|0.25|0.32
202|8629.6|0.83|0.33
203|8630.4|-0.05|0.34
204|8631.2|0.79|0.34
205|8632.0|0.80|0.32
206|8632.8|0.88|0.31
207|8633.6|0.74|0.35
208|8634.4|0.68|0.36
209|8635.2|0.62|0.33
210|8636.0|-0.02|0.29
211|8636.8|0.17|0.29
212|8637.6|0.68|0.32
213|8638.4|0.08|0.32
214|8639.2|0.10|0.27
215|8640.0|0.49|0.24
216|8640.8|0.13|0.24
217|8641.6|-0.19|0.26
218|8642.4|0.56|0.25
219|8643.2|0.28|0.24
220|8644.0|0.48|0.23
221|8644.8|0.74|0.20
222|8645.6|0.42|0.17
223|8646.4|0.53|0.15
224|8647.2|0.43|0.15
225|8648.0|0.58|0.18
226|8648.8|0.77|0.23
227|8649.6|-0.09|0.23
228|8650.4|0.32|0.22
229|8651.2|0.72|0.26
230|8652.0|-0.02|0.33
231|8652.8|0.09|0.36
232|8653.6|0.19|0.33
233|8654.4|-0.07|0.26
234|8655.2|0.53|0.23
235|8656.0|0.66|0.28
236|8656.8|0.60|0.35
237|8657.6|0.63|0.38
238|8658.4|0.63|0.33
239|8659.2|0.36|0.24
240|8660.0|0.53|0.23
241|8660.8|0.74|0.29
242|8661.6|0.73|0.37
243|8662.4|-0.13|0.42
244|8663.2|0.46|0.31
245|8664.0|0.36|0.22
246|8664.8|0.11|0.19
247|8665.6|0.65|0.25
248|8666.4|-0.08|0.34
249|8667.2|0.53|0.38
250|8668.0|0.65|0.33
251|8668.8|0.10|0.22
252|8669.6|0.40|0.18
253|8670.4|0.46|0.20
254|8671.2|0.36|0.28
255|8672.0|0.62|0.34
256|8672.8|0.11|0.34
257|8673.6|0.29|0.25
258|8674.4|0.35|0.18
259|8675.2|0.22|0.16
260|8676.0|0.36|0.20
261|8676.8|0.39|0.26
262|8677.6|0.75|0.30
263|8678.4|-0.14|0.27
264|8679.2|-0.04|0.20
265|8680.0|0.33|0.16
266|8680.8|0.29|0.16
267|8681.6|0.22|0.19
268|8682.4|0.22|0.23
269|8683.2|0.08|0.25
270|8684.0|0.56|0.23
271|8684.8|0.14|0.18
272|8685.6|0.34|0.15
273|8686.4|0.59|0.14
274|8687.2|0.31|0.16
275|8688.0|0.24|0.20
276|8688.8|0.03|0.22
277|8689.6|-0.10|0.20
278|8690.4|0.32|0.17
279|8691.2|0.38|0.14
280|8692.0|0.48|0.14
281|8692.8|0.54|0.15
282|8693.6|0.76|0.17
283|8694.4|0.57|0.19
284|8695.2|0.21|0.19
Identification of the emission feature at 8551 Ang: [O III] 5007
